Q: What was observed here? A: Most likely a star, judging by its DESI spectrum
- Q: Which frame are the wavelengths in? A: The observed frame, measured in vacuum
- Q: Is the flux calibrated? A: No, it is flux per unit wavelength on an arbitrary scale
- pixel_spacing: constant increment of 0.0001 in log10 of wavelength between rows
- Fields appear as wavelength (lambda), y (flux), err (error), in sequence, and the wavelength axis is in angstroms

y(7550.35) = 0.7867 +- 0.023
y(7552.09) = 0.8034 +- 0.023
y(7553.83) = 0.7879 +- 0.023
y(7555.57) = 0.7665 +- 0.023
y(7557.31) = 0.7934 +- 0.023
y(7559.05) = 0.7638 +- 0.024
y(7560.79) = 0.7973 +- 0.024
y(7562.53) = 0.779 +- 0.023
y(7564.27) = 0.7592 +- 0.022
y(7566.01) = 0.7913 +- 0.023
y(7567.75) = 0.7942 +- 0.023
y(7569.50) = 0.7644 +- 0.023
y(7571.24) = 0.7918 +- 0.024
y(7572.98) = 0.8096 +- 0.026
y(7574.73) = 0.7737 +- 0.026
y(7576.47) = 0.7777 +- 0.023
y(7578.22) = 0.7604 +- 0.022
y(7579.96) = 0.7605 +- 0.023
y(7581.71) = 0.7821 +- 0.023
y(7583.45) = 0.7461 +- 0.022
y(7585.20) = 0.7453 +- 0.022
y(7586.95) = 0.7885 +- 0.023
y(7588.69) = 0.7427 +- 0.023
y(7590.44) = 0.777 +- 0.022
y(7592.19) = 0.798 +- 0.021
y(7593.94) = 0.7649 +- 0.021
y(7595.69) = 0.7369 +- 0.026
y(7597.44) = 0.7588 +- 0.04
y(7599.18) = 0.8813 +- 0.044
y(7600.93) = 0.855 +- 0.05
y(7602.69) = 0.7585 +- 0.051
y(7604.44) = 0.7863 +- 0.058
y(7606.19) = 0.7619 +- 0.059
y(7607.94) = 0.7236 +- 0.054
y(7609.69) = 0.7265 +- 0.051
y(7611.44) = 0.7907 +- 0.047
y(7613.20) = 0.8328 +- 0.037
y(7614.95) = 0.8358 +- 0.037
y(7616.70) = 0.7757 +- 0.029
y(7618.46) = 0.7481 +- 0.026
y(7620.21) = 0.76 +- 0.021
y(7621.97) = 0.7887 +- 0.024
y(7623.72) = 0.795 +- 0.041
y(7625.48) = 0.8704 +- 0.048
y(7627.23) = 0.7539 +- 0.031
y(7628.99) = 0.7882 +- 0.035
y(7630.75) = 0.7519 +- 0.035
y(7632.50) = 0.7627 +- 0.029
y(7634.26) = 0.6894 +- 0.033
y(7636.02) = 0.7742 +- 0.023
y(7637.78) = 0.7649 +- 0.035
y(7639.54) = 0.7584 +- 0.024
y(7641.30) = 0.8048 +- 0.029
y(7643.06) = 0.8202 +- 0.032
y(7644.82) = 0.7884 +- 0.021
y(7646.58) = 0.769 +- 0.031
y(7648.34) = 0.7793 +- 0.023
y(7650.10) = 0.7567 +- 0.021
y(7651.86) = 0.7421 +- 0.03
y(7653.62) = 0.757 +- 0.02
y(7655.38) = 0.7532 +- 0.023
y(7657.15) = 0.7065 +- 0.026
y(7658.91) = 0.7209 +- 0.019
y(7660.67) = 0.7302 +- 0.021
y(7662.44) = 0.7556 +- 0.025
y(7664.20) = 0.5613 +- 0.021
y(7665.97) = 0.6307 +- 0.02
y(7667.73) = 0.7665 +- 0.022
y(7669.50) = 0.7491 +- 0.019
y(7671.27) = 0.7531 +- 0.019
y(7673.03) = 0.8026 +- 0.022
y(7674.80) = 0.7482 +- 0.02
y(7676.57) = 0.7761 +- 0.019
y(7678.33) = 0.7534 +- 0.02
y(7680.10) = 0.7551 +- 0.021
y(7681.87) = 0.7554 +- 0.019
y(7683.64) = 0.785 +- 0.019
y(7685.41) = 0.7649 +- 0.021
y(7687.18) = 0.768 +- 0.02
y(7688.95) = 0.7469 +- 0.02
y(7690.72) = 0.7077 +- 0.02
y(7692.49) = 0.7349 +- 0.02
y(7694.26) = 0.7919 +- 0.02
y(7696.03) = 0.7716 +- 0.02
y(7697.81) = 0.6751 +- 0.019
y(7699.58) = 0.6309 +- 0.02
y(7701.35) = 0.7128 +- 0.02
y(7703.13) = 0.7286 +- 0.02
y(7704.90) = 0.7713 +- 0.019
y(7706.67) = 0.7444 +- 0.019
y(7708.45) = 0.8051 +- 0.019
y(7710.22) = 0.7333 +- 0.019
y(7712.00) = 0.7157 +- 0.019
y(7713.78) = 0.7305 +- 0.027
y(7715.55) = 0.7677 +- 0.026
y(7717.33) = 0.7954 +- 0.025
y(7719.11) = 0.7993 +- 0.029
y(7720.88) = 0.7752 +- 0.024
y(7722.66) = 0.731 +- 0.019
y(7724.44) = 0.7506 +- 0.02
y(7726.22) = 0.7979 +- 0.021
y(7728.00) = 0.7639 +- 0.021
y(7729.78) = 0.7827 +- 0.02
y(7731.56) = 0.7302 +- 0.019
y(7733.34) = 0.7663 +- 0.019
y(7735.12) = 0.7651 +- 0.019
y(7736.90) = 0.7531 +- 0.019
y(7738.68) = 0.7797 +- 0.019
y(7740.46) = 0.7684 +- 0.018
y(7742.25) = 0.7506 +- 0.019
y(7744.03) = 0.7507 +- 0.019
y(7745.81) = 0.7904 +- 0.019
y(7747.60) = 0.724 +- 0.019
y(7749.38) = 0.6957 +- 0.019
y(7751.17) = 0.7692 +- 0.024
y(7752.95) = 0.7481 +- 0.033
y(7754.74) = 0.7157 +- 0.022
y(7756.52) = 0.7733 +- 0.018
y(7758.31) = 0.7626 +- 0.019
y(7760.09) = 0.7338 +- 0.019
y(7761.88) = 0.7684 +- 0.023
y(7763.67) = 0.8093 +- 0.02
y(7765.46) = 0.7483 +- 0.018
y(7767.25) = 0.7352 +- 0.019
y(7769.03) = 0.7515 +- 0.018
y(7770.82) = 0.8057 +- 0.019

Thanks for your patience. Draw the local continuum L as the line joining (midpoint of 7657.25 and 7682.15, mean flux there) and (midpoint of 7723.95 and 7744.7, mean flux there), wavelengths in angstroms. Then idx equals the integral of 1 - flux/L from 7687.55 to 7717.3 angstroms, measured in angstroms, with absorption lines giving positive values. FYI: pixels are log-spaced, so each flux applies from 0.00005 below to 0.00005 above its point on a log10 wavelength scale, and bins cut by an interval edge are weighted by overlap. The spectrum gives 0.4 angstroms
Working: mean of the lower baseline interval 0.731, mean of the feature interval 0.738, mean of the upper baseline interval 0.764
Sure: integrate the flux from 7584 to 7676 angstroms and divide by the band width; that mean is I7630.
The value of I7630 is 0.764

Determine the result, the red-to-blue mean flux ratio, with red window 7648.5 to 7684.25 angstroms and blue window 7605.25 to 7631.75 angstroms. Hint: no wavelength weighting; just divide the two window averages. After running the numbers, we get 0.9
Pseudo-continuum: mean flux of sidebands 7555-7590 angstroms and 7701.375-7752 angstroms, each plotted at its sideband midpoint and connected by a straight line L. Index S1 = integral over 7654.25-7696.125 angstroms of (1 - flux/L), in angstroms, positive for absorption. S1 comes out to 1.23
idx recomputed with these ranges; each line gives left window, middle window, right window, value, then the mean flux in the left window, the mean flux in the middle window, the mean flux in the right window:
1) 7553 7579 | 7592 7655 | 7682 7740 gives -0.7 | 0.781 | 0.778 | 0.753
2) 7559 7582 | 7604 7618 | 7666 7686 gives -0.1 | 0.779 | 0.778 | 0.759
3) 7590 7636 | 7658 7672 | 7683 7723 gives 1.0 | 0.78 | 0.708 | 0.747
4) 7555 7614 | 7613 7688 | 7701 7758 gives 0.8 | 0.778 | 0.76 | 0.756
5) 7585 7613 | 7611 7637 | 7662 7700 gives -0.6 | 0.777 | 0.781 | 0.737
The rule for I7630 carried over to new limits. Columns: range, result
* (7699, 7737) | 0.753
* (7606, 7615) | 0.775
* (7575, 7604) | 0.777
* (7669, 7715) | 0.747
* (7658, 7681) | 0.731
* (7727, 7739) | 0.763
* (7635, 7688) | 0.751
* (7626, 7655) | 0.768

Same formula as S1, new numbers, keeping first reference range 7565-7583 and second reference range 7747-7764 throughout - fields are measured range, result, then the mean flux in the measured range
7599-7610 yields -0.1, 0.781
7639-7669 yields 1.0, 0.741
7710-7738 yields -0.2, 0.761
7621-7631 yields -0.3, 0.793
